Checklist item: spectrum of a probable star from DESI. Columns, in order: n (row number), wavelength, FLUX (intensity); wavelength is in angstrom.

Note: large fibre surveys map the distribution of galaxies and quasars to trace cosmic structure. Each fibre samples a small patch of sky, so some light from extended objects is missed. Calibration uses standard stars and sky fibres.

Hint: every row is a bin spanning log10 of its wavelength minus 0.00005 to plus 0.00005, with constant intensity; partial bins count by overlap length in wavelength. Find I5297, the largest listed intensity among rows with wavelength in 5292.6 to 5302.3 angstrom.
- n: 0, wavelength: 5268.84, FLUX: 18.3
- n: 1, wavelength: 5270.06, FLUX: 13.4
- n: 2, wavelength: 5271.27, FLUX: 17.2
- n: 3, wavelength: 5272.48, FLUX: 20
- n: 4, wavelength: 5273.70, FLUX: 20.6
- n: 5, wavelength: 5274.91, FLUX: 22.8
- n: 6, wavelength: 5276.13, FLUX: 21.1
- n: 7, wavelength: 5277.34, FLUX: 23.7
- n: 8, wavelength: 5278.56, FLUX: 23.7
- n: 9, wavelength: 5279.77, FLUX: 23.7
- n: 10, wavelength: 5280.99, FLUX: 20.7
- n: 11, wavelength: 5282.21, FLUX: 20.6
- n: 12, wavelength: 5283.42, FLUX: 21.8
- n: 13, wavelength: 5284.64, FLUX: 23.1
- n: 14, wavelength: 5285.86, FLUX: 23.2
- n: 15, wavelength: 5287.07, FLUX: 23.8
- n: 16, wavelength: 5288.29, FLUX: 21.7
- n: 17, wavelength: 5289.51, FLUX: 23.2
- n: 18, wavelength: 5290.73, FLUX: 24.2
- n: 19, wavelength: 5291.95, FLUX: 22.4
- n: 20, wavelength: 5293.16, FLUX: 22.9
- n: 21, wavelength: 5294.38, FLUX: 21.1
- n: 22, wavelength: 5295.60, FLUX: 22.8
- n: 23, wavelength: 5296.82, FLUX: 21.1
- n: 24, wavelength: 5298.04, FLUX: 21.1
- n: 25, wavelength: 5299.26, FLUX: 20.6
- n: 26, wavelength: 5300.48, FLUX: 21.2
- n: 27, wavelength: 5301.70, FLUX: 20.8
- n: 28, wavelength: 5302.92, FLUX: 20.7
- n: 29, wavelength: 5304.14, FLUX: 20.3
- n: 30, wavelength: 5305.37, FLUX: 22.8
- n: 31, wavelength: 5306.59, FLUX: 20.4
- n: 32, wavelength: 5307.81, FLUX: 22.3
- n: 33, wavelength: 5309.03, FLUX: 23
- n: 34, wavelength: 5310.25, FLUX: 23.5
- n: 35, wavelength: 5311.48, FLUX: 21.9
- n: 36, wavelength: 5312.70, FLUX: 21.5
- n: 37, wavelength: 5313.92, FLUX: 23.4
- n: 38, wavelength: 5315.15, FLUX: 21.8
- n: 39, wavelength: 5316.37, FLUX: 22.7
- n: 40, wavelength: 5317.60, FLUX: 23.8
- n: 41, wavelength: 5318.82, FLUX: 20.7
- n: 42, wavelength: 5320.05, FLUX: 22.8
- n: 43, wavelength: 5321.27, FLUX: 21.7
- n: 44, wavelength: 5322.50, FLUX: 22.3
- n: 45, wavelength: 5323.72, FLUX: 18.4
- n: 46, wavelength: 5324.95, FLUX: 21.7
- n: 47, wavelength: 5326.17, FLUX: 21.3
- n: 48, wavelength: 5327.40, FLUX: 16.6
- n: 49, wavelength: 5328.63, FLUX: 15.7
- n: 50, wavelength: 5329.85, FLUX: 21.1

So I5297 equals 22.9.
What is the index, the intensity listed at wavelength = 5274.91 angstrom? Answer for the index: 22.8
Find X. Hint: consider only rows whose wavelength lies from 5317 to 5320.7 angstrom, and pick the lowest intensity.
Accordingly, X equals 20.7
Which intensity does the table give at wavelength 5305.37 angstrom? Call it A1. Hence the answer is 22.8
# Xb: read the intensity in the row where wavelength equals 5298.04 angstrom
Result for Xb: 21.1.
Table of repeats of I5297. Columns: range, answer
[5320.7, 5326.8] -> 22.3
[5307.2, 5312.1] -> 23.5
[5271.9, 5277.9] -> 23.7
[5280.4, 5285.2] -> 23.1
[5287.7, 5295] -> 24.2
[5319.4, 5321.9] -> 22.8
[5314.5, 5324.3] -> 23.8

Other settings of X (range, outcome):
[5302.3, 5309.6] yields 20.3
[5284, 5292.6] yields 21.7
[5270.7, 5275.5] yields 17.2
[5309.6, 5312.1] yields 21.9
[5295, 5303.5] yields 20.6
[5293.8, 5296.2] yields 21.1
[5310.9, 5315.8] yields 21.5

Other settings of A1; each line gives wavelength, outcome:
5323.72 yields 18.4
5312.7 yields 21.5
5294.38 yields 21.1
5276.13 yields 21.1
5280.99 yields 20.7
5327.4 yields 16.6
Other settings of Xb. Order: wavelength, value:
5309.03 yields 23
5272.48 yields 20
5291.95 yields 22.4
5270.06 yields 13.4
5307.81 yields 22.3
